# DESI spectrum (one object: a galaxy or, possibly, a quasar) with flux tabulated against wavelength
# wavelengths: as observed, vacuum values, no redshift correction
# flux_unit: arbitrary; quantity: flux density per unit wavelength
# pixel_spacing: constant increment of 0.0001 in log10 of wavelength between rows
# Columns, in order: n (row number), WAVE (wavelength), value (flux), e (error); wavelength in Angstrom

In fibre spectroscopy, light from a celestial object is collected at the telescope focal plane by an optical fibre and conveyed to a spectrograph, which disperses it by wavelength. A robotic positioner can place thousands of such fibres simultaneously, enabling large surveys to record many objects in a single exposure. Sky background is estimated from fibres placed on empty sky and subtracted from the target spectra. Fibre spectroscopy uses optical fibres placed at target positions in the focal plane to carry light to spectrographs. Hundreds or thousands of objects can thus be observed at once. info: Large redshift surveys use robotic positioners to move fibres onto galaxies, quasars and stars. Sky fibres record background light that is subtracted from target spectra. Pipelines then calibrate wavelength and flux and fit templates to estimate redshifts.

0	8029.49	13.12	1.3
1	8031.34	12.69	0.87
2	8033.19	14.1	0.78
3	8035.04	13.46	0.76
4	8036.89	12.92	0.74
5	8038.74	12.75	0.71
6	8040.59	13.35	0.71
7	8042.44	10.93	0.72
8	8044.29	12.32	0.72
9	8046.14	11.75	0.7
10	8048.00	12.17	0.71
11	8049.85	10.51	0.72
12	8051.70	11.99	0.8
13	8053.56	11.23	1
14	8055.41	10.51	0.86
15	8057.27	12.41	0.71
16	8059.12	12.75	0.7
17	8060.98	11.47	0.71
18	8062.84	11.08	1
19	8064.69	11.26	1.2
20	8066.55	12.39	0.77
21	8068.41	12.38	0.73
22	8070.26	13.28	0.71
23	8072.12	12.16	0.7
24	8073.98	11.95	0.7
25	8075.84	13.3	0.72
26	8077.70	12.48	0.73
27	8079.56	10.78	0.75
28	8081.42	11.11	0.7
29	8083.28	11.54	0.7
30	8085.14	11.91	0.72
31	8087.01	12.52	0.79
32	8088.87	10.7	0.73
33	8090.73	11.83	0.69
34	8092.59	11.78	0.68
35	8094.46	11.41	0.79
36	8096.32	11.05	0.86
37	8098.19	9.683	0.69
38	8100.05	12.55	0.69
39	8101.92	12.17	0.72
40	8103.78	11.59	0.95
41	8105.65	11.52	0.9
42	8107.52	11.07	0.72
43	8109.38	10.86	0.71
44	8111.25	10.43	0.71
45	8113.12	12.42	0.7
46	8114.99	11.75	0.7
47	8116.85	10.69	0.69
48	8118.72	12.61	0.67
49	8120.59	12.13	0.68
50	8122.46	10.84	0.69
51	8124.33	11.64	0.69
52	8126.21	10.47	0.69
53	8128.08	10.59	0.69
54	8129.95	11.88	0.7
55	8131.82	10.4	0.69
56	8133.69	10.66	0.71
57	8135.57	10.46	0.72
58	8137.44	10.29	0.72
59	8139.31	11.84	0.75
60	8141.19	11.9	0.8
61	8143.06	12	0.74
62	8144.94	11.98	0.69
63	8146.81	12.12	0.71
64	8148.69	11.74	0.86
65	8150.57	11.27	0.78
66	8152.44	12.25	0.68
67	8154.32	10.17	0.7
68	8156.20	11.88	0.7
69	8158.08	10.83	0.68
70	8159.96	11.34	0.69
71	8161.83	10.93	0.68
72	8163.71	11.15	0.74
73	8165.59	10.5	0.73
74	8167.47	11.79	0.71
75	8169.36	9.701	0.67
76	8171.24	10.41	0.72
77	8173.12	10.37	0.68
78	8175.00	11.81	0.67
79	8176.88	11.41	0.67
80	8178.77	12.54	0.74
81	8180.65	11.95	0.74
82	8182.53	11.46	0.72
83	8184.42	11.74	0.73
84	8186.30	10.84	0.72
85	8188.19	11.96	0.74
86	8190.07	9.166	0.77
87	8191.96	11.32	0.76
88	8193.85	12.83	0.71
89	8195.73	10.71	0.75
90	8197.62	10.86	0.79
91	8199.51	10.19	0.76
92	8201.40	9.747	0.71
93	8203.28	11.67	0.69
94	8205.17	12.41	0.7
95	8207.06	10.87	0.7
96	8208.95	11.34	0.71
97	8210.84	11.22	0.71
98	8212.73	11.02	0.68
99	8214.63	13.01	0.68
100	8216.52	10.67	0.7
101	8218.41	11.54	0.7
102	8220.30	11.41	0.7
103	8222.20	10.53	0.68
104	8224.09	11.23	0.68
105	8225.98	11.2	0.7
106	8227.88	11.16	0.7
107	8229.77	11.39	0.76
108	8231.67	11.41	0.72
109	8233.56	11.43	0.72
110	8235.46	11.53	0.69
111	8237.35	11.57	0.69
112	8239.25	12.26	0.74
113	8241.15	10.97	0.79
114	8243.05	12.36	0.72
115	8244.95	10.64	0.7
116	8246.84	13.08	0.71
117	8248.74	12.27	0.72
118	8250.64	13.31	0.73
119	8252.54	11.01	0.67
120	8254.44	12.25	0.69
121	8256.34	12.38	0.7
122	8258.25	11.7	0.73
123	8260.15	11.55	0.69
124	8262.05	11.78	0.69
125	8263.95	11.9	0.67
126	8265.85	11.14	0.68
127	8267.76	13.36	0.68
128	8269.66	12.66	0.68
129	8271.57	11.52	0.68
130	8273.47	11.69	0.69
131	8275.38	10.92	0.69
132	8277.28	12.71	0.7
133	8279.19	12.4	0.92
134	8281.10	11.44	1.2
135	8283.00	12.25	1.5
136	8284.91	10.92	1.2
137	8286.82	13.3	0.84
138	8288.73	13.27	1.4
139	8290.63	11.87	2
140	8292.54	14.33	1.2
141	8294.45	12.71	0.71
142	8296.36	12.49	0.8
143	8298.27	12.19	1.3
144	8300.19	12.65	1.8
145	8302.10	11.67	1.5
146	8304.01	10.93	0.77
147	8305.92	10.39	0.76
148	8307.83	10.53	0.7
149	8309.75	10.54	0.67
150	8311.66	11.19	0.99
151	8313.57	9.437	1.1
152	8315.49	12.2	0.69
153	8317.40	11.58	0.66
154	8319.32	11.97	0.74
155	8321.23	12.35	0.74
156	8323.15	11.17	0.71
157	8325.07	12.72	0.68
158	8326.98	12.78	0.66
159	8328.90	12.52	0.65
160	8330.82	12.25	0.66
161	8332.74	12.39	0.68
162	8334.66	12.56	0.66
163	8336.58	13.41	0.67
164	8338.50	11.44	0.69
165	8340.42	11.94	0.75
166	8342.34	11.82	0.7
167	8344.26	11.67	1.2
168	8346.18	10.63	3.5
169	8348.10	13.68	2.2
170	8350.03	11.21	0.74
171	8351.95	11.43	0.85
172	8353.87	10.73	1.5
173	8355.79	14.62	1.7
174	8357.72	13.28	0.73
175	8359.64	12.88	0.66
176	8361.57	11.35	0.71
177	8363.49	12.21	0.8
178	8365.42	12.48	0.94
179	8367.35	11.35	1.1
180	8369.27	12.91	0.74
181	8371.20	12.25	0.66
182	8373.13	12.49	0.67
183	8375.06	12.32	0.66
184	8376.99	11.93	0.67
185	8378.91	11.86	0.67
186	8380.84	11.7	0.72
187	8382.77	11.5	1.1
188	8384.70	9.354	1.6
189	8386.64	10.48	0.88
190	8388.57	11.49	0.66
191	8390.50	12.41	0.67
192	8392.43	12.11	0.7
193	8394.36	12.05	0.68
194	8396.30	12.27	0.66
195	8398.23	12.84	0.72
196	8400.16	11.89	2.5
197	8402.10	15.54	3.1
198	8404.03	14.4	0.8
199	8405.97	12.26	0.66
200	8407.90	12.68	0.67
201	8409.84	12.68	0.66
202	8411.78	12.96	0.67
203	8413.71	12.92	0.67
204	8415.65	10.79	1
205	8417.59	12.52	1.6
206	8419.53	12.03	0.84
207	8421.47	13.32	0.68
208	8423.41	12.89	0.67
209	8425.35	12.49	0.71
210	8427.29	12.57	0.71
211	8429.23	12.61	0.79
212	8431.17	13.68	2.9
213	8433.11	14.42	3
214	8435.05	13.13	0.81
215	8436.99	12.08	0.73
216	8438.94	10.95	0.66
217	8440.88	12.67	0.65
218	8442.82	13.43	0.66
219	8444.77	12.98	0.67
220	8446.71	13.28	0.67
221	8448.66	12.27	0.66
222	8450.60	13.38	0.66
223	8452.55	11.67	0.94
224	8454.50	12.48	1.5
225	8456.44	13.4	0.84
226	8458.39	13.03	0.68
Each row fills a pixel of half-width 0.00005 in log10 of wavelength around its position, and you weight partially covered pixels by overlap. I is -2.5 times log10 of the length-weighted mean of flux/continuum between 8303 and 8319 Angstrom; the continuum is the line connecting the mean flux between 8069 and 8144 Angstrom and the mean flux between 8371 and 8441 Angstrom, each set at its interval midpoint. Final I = 0.11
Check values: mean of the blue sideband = 11.5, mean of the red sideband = 12.4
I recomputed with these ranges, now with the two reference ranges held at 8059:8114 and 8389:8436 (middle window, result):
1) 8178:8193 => 0.06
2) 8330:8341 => 0.02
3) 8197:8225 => 0.09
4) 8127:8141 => 0.09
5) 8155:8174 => 0.10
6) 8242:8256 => 0.01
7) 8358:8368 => 0.04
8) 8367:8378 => 0.03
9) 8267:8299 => 0.00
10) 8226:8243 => 0.06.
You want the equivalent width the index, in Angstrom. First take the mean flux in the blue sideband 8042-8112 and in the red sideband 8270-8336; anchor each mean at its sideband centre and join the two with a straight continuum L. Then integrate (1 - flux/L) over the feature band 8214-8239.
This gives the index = 1.0 Angstrom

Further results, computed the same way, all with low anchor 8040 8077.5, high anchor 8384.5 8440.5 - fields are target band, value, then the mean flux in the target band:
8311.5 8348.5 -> 1.2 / 12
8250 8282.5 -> 0.8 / 12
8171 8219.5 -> 3.5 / 11.3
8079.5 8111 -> 1.6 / 11.4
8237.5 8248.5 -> 0.3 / 11.9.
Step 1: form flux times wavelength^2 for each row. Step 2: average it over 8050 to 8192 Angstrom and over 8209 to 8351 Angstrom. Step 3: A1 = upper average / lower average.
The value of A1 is 1.08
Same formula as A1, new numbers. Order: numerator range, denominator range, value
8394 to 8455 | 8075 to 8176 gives 1.21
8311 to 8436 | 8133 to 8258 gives 1.12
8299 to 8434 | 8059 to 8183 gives 1.12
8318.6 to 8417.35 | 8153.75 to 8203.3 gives 1.15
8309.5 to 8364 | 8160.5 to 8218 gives 1.11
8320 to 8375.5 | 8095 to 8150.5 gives 1.14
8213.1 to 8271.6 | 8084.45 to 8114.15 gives 1.06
